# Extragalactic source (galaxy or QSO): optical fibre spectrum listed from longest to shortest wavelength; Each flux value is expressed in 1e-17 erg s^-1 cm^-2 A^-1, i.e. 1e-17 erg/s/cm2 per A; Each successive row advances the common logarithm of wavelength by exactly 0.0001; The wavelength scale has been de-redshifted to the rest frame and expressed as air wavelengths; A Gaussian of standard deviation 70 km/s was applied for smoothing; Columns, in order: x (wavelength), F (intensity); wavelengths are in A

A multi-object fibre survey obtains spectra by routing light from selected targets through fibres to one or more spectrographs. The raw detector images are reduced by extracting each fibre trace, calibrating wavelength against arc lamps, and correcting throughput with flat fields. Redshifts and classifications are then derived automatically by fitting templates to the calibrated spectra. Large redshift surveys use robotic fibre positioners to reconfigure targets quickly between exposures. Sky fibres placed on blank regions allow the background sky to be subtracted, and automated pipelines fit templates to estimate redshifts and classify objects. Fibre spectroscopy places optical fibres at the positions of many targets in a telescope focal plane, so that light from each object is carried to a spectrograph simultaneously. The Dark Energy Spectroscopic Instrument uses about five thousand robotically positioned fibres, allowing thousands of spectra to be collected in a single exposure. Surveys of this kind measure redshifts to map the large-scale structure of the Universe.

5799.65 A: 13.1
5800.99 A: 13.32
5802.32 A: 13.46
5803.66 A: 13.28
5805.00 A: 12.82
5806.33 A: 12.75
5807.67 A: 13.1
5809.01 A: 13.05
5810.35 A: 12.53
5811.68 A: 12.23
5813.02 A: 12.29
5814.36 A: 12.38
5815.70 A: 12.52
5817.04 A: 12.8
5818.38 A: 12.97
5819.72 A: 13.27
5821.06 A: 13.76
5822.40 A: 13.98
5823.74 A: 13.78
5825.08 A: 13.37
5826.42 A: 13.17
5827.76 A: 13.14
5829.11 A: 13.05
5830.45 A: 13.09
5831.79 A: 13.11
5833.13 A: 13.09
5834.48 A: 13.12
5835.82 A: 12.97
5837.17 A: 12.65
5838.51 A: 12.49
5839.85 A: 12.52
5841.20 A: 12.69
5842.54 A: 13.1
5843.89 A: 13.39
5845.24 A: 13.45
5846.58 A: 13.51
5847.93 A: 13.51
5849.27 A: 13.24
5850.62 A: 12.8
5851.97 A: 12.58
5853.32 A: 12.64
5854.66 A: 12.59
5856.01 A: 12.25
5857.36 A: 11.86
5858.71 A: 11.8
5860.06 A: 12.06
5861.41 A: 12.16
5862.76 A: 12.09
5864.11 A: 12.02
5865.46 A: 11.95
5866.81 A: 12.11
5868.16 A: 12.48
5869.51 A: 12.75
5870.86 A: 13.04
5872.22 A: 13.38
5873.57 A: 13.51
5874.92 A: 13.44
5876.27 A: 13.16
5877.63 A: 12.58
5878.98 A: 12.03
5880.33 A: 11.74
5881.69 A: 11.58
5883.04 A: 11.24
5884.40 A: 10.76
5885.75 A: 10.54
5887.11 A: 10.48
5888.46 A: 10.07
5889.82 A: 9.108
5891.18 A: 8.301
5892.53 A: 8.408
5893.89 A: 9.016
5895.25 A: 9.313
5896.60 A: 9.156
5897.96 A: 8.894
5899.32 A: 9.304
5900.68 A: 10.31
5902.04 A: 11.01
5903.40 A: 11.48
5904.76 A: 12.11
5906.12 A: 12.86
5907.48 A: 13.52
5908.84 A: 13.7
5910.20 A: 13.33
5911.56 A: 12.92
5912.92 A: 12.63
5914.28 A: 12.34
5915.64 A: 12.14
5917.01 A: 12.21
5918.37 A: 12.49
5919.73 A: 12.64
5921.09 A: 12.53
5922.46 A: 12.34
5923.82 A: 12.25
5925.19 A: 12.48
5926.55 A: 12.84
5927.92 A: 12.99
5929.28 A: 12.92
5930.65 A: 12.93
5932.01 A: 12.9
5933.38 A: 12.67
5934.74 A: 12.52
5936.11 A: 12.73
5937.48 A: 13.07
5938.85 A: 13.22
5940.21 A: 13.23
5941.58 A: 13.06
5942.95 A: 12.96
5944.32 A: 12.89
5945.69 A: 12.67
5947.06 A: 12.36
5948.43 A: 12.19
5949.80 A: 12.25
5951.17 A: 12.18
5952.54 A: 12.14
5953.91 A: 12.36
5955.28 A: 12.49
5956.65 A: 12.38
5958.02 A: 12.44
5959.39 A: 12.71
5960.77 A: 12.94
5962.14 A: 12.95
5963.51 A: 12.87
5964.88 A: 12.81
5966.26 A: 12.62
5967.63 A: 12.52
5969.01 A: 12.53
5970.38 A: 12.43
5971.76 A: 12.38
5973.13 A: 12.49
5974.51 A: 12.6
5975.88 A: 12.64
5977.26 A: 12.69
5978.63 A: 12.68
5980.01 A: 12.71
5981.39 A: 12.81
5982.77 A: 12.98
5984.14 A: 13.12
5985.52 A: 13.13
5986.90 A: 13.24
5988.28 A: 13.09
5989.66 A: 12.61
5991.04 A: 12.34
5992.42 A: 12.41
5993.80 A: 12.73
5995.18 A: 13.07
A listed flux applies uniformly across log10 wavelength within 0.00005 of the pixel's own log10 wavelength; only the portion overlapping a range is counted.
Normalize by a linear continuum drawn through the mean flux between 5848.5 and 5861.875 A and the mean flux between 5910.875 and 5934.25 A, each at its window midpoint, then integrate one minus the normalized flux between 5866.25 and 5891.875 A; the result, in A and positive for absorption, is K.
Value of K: 1.6 A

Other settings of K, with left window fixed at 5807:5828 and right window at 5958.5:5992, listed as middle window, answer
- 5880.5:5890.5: 1.8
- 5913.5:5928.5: 0.4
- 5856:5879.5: 0.8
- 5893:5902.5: 2.5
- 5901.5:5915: 0.3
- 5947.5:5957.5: 0.4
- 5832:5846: 0.0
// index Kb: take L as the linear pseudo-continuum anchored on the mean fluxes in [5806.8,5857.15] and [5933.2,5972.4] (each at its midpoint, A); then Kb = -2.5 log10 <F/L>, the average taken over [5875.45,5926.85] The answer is 0.12 mag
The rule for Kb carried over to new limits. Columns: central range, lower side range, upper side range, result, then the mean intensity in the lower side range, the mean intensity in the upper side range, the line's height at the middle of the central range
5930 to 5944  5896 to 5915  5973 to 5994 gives -0.07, 11.7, 12.8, 12.1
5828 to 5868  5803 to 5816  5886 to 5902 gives -0.14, 12.7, 9.4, 11.2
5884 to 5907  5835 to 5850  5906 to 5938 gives 0.26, 13.1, 12.7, 12.8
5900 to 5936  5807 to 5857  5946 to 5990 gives 0.02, 13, 12.6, 12.8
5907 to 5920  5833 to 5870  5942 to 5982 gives -0.02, 12.6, 12.6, 12.6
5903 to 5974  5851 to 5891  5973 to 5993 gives -0.02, 12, 12.8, 12.5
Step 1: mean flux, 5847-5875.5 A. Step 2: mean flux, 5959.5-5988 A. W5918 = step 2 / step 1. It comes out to 1.01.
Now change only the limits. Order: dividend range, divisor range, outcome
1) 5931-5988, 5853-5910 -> 1.10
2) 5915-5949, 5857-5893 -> 1.09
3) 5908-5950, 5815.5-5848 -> 0.97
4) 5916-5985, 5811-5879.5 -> 0.99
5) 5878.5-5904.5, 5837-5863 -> 0.80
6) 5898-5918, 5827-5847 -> 0.92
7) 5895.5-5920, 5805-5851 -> 0.90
